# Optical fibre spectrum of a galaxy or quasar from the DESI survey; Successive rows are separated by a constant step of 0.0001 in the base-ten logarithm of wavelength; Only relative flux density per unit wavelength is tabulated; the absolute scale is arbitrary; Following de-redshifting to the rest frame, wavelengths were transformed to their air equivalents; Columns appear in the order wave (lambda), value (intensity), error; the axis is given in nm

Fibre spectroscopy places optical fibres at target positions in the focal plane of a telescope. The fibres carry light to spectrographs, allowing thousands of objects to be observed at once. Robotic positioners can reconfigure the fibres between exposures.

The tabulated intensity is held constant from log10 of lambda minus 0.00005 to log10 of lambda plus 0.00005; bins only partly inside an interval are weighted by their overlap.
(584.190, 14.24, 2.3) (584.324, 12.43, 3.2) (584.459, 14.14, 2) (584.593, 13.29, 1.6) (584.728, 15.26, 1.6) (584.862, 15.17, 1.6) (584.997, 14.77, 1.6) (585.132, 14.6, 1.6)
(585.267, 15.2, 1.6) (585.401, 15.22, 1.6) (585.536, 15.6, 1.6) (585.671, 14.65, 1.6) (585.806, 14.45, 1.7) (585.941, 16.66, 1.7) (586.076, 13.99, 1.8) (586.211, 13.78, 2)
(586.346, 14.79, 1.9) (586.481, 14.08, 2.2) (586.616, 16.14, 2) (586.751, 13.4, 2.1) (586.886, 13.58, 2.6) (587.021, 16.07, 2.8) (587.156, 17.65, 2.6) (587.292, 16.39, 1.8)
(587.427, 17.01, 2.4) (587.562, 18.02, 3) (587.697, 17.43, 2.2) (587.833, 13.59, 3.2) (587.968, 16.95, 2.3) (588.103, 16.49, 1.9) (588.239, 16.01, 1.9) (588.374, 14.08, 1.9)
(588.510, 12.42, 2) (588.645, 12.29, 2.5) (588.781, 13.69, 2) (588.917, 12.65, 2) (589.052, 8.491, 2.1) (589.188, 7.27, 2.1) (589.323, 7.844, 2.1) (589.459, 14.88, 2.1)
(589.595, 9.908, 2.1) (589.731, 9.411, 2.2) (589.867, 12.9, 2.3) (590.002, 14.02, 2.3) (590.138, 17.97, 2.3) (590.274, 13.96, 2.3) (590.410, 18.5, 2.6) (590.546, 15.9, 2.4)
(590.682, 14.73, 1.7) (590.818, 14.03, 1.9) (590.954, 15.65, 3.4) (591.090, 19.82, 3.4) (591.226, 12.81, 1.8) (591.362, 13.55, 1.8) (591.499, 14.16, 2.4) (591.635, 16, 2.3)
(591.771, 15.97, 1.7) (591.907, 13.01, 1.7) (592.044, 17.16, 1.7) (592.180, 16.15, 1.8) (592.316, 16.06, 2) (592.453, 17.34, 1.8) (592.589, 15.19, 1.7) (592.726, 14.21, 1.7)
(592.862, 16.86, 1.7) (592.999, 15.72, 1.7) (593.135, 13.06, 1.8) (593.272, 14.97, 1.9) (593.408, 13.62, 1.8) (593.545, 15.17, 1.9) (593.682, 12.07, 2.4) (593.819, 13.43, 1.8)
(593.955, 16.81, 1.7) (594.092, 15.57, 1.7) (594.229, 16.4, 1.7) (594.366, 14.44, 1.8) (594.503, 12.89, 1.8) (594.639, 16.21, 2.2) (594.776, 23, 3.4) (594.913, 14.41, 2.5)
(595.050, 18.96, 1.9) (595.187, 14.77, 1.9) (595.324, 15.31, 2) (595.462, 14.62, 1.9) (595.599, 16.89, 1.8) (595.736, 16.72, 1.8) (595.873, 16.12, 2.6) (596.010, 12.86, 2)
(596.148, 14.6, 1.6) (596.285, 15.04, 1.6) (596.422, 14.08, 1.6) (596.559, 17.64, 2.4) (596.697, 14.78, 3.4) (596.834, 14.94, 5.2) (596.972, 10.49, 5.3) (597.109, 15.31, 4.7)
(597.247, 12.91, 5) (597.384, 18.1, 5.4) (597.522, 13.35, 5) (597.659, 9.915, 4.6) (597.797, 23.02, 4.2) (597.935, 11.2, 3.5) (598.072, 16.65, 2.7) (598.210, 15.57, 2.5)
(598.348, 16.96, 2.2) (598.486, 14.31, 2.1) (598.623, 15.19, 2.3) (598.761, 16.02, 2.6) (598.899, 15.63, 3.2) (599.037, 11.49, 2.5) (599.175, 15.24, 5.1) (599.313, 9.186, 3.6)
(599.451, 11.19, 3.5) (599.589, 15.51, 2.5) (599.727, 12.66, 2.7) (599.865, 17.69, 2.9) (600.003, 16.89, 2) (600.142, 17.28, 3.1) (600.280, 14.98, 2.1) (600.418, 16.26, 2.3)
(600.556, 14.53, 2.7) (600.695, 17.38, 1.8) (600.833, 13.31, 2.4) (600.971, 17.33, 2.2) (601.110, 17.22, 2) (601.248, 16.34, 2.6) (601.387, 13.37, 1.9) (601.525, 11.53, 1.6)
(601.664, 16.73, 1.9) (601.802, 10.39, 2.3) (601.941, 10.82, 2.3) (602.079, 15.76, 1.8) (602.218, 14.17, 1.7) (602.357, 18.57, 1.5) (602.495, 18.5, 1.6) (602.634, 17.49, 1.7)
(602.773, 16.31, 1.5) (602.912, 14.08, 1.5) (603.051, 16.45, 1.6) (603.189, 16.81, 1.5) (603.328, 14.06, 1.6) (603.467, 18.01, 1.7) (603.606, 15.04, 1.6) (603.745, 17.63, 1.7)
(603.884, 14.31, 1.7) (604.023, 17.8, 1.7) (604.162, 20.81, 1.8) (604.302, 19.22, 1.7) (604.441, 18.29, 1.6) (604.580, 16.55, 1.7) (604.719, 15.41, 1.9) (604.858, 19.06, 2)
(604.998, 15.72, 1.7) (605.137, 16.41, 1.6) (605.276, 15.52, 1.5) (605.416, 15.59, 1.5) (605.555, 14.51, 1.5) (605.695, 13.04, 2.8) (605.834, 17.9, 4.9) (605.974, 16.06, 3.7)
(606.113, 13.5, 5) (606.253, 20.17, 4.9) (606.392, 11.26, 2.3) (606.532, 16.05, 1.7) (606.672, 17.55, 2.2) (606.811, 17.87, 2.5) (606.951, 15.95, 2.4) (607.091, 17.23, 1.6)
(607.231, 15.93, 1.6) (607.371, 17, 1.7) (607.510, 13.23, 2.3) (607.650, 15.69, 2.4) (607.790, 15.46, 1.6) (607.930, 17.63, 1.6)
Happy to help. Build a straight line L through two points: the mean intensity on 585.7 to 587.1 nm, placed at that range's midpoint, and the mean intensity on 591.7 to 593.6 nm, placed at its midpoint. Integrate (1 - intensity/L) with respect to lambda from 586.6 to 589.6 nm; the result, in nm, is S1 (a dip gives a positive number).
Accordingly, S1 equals 0.16 nm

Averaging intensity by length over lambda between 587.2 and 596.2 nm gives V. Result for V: 14.8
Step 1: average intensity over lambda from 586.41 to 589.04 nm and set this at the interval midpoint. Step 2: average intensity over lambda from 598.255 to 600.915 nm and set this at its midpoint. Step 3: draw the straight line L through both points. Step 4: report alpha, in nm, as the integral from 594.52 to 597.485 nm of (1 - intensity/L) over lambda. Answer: -0.13 nm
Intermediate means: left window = 15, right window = 14.8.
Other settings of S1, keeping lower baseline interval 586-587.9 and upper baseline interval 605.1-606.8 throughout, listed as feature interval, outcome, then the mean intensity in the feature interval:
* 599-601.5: 0.120 nm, 14.9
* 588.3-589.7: 0.374 nm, 11.3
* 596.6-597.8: 0.093 nm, 14.4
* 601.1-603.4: 0.071 nm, 15.2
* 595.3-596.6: 0.018 nm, 15.3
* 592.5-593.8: 0.081 nm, 14.5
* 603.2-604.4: -0.112 nm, 17.1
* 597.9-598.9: 0.019 nm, 15.3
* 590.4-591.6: 0.012 nm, 15.3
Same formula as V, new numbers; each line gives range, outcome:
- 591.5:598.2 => 15.3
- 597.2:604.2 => 15.3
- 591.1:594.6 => 15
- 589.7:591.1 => 15.1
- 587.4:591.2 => 14.1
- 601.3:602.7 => 14.7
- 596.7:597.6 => 14.2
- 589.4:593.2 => 15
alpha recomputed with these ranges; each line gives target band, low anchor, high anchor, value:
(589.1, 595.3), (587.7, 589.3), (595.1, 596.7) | -0.240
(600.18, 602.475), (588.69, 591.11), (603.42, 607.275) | 0.093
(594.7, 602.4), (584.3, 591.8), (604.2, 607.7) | 0.204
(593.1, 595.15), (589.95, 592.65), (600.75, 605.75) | 0.033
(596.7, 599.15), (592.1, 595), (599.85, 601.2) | 0.178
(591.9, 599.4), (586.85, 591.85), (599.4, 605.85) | -0.032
